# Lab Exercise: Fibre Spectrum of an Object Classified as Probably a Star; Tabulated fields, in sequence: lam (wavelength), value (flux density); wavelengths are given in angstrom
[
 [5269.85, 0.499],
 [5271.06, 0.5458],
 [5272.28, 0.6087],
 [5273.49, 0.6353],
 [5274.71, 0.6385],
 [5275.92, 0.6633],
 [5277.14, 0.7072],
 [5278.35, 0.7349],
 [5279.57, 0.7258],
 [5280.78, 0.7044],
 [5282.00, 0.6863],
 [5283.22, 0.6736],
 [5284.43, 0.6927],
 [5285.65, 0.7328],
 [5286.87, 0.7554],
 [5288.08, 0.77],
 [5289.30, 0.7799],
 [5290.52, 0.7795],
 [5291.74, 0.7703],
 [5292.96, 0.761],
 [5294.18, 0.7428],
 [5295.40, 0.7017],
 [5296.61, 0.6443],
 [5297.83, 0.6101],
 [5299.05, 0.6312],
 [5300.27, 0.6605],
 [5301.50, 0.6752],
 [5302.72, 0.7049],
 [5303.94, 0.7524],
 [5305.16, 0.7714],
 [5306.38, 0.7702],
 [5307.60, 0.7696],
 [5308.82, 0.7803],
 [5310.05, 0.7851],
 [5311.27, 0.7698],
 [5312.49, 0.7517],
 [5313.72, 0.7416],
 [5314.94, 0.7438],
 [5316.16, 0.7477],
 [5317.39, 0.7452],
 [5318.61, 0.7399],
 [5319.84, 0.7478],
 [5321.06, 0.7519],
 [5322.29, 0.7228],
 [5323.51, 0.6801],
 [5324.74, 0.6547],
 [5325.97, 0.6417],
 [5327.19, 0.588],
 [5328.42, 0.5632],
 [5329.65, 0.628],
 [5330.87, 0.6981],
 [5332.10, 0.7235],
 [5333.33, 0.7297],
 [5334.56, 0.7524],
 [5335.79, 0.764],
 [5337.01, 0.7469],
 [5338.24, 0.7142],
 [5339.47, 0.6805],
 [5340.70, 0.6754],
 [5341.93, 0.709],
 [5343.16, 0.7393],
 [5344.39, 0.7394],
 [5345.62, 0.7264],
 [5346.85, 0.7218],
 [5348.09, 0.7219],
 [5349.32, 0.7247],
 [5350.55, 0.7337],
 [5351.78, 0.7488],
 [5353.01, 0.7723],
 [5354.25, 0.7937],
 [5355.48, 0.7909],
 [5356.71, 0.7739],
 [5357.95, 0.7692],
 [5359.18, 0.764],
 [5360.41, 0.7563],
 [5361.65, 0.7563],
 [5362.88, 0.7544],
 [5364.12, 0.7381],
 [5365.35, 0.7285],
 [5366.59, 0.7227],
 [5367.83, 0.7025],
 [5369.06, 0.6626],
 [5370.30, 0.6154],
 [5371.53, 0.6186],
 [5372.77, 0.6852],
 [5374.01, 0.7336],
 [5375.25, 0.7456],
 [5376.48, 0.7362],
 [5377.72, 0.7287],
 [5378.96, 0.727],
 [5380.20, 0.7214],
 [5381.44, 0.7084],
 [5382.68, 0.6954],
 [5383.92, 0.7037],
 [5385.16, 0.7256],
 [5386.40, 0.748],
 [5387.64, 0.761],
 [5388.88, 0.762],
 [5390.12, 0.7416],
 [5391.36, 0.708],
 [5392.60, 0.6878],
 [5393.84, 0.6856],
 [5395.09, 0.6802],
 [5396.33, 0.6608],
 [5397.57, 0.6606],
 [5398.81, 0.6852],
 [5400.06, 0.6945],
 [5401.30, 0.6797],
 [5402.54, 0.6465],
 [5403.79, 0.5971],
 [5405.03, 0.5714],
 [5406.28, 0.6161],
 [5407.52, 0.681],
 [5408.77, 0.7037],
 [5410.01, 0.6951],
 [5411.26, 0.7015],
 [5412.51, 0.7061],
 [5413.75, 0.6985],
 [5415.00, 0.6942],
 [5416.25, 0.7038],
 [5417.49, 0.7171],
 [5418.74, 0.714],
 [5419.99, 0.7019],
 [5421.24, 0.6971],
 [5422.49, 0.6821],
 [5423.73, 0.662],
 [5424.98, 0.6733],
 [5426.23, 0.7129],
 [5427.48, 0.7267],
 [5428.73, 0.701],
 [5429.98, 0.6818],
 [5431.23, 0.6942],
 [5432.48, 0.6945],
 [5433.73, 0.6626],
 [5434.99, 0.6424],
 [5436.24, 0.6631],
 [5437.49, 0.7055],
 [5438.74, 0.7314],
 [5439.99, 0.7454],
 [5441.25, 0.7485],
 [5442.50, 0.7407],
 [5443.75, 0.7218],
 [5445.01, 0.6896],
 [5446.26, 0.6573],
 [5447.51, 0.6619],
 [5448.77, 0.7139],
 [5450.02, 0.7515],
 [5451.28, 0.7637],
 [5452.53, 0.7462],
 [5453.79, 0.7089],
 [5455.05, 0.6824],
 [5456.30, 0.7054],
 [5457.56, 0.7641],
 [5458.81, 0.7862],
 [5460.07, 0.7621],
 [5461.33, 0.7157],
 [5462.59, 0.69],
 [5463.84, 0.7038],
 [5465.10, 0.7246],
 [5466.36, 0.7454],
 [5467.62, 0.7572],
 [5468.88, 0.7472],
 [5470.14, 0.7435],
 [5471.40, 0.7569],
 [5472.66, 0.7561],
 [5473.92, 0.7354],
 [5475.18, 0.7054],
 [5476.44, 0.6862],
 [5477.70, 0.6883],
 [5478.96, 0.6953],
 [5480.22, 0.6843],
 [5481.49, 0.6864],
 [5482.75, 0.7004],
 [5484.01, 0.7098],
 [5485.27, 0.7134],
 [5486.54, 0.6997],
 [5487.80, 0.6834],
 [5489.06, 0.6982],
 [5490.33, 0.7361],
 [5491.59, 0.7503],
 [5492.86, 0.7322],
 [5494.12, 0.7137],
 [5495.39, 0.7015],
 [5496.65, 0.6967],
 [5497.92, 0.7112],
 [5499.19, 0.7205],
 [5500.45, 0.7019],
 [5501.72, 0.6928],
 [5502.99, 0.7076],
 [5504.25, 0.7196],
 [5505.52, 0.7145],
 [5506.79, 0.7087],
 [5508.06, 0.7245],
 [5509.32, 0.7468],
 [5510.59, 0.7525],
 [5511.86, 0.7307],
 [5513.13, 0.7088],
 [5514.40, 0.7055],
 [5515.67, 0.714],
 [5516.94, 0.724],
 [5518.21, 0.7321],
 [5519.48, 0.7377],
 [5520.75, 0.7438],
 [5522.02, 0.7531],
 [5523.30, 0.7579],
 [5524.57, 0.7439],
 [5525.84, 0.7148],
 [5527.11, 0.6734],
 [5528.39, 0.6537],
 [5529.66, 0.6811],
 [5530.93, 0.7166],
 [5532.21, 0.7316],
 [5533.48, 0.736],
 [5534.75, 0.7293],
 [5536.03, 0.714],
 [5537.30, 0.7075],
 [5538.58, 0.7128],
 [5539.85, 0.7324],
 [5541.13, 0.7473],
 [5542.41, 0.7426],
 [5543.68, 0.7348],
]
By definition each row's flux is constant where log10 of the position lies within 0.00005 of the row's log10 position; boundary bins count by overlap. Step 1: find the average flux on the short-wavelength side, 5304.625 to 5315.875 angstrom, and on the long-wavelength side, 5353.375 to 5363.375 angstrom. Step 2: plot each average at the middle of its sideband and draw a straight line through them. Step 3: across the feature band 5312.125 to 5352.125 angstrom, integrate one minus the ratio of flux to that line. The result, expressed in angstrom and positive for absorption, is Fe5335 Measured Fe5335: 2.9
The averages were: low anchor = 0.765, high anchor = 0.77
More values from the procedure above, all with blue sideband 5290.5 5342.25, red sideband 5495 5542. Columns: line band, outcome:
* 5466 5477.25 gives -0.3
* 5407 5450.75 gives 1.0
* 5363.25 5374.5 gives 0.4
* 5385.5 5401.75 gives 0.2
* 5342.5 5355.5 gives -0.5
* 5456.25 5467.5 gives -0.3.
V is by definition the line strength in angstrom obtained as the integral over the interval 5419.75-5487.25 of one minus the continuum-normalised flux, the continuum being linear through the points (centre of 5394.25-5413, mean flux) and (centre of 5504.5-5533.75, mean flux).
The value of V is -2.18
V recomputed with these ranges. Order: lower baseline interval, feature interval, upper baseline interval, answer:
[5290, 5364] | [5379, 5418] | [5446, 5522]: 1.7 angstrom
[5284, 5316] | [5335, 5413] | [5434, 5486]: 1.5 angstrom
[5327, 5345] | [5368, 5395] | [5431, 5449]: -0.4 angstrom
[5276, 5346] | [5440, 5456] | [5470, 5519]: 0.0 angstrom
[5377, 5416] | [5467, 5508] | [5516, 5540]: -0.1 angstrom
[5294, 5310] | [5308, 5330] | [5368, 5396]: 0.0 angstrom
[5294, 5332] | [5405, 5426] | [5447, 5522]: 0.8 angstrom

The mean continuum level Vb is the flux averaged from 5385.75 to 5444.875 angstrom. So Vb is 0.693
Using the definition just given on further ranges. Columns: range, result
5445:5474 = 0.729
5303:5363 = 0.731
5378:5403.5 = 0.703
